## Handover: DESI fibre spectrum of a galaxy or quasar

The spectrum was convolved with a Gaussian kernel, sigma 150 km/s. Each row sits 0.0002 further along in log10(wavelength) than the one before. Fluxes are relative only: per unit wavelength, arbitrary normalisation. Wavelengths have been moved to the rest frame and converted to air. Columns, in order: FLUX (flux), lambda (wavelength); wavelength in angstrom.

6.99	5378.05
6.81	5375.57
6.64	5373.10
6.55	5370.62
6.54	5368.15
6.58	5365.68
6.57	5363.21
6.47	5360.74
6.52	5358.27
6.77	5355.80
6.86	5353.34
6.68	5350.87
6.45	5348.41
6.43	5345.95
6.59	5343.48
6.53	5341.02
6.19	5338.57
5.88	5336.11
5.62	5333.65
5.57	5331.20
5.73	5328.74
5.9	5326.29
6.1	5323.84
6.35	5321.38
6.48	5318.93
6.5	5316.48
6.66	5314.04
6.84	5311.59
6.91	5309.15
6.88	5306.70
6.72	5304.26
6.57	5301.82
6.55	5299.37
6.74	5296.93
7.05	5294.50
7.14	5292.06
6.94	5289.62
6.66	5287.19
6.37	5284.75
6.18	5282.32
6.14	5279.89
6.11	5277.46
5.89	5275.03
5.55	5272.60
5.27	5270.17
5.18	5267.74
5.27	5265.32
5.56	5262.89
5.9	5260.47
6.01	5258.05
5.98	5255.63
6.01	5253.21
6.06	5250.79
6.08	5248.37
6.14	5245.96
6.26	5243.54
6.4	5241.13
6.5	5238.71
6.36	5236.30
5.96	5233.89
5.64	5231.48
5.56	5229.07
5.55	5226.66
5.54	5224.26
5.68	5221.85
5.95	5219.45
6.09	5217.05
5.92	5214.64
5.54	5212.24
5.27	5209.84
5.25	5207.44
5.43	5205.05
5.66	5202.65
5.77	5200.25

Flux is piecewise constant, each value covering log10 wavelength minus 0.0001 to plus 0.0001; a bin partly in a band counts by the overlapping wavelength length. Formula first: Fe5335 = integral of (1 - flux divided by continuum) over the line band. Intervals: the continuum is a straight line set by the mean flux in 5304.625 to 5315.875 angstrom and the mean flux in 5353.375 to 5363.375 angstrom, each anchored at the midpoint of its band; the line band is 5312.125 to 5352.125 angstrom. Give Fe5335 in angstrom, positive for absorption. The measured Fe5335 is 2.8 angstrom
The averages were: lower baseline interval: 6.8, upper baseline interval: 6.62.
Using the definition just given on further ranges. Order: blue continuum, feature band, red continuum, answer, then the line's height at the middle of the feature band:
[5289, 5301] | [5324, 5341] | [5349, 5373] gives 2.1 angstrom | 6.72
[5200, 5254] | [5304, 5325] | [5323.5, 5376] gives -1.3 angstrom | 6.22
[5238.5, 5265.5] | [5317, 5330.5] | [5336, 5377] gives 0.6 angstrom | 6.39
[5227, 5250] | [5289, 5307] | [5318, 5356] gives -1.9 angstrom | 6.18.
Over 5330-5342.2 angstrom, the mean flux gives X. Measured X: 5.96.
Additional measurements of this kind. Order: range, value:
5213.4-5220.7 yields 5.98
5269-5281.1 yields 5.79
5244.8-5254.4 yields 6.07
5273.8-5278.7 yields 6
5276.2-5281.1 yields 6.12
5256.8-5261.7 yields 5.96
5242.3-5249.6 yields 6.16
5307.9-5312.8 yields 6.87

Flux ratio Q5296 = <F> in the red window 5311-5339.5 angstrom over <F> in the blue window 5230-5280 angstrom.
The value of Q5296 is 1.0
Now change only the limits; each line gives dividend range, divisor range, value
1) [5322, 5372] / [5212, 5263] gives 1.06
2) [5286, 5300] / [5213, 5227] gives 1.18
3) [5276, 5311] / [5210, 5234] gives 1.16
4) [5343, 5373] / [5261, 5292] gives 1.10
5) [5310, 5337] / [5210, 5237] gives 1.07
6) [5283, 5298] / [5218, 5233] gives 1.20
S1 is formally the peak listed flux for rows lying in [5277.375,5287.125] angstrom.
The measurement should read 6.37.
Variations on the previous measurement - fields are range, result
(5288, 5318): 7.14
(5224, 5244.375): 6.5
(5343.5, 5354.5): 6.86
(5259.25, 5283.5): 6.18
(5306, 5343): 6.91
